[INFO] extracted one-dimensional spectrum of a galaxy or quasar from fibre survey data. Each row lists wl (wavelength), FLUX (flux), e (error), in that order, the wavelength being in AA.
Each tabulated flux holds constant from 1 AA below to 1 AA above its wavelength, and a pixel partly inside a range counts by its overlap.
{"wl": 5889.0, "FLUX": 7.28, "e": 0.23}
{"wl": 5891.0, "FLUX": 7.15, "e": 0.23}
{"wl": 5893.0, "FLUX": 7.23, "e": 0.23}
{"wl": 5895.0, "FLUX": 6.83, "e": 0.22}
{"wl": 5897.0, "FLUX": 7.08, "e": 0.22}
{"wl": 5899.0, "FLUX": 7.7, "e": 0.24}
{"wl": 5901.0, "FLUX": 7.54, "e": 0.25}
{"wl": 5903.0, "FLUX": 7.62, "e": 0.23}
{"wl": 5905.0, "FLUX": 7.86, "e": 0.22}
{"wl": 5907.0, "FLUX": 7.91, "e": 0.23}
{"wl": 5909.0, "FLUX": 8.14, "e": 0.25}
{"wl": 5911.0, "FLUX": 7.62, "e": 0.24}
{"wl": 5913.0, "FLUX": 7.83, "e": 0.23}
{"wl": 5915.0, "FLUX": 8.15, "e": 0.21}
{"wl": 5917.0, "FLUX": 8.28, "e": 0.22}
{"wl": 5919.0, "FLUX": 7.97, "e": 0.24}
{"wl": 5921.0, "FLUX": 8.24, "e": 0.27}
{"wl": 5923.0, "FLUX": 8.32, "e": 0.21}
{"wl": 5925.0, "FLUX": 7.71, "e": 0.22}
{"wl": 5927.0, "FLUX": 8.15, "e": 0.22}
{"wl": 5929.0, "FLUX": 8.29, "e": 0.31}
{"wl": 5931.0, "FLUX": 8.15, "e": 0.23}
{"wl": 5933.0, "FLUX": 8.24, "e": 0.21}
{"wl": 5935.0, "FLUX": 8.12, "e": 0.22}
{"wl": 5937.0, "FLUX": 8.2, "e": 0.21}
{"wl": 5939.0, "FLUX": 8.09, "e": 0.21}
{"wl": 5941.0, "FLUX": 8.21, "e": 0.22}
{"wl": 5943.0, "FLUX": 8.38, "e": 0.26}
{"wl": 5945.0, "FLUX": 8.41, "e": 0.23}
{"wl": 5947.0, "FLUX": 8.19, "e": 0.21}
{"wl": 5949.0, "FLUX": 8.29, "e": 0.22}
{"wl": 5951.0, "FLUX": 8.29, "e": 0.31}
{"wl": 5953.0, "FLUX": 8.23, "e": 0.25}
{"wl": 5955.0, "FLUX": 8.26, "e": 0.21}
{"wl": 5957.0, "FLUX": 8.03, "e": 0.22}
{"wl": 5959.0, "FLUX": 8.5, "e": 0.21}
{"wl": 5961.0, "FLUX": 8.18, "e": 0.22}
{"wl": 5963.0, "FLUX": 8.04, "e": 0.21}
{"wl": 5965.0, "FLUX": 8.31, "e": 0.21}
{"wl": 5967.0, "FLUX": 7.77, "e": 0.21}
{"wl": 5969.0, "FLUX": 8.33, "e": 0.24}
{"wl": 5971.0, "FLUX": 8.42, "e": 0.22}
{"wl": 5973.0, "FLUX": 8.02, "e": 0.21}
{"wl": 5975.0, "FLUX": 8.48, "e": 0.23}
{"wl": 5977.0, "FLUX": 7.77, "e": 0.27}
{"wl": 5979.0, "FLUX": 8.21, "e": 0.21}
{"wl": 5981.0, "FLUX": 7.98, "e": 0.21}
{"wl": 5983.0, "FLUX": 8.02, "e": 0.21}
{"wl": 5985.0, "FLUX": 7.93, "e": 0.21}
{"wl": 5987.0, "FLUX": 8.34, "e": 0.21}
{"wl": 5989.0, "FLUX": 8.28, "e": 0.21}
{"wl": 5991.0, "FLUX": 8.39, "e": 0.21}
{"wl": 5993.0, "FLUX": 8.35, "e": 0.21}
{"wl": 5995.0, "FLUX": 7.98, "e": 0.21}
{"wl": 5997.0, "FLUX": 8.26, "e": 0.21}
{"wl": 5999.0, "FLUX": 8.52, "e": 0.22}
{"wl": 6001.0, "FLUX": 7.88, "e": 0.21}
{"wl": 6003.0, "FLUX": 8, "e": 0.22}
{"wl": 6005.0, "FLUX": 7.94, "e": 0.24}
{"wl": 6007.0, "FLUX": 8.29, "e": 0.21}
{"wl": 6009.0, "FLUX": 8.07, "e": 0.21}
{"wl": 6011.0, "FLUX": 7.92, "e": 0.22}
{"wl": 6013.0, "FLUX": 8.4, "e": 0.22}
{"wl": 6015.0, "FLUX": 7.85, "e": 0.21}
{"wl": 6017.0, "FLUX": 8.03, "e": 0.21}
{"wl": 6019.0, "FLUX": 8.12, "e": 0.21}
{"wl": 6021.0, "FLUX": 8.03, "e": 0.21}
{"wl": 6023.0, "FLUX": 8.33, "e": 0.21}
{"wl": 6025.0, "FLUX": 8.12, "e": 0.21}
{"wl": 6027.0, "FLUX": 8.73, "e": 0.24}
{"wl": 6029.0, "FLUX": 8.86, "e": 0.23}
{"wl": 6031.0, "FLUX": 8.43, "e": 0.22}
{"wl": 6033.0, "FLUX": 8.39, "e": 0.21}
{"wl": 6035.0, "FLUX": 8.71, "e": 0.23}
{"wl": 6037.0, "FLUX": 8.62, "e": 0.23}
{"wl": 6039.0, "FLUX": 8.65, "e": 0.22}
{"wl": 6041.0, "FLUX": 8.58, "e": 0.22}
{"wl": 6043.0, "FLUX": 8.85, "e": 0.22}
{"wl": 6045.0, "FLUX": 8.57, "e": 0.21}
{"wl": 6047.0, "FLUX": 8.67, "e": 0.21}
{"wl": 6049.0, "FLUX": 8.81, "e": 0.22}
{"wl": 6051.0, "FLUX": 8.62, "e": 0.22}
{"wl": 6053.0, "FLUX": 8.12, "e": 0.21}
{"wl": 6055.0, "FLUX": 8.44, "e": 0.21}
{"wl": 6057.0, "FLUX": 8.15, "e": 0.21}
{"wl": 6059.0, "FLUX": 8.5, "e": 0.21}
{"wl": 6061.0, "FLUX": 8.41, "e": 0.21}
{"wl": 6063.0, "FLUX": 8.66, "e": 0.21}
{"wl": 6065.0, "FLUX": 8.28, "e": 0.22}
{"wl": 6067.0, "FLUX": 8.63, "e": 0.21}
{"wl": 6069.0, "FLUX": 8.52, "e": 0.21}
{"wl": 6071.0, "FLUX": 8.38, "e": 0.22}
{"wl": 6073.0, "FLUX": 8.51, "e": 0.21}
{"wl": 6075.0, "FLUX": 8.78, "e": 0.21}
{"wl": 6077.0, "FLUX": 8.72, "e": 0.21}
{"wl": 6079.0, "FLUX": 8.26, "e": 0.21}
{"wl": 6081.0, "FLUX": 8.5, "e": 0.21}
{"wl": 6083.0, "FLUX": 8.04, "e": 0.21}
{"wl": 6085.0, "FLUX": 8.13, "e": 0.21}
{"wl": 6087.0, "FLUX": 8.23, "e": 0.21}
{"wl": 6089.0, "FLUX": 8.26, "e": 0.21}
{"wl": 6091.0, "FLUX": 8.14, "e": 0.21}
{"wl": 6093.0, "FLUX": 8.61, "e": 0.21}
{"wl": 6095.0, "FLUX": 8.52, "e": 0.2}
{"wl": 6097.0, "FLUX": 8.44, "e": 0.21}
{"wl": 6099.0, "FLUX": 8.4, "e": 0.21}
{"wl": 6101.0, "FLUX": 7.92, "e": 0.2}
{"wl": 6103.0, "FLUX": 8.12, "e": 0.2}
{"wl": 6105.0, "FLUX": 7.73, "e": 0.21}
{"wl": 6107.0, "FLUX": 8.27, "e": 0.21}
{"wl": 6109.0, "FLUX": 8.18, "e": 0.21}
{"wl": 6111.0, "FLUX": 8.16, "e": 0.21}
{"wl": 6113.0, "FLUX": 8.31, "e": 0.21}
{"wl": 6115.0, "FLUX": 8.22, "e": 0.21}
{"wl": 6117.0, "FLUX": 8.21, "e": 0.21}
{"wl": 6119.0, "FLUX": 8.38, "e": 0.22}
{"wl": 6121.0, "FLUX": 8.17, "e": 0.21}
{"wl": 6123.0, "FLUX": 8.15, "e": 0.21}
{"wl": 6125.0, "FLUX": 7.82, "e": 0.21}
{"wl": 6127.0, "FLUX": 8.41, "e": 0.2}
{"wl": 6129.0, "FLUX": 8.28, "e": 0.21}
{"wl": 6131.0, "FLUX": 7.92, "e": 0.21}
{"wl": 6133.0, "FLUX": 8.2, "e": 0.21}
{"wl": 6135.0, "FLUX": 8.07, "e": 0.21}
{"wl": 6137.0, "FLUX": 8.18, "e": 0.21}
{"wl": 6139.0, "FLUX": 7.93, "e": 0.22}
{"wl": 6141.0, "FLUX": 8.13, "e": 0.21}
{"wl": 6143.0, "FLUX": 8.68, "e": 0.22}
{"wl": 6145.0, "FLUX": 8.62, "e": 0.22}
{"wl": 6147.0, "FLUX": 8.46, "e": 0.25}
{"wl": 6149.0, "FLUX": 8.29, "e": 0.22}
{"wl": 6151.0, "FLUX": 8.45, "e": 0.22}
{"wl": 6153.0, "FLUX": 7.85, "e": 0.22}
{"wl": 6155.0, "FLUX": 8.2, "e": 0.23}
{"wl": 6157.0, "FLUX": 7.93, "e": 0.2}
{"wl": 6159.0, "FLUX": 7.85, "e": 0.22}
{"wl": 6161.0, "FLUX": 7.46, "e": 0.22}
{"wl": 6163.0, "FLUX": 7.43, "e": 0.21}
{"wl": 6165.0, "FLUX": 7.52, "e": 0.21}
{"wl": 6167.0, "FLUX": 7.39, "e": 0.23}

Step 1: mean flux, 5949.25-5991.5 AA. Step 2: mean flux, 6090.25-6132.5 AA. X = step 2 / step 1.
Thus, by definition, 1.00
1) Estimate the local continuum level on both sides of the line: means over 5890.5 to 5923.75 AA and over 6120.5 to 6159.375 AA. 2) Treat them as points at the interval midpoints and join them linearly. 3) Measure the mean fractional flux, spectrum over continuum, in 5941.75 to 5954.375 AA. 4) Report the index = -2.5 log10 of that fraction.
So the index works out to -0.065 mag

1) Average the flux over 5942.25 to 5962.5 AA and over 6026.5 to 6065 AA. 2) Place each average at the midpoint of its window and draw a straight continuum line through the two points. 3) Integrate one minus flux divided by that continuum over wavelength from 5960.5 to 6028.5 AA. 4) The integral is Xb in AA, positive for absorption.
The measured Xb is 1.9 AA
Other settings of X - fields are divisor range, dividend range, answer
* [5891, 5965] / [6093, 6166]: 1.02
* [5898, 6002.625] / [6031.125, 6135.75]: 1.03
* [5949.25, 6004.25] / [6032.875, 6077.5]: 1.05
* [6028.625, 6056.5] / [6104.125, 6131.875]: 0.95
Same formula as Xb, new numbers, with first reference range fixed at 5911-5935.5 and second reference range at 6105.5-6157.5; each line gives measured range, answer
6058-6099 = -1.23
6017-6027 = -0.05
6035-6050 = -0.95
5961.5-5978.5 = -0.04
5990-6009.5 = -0.07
